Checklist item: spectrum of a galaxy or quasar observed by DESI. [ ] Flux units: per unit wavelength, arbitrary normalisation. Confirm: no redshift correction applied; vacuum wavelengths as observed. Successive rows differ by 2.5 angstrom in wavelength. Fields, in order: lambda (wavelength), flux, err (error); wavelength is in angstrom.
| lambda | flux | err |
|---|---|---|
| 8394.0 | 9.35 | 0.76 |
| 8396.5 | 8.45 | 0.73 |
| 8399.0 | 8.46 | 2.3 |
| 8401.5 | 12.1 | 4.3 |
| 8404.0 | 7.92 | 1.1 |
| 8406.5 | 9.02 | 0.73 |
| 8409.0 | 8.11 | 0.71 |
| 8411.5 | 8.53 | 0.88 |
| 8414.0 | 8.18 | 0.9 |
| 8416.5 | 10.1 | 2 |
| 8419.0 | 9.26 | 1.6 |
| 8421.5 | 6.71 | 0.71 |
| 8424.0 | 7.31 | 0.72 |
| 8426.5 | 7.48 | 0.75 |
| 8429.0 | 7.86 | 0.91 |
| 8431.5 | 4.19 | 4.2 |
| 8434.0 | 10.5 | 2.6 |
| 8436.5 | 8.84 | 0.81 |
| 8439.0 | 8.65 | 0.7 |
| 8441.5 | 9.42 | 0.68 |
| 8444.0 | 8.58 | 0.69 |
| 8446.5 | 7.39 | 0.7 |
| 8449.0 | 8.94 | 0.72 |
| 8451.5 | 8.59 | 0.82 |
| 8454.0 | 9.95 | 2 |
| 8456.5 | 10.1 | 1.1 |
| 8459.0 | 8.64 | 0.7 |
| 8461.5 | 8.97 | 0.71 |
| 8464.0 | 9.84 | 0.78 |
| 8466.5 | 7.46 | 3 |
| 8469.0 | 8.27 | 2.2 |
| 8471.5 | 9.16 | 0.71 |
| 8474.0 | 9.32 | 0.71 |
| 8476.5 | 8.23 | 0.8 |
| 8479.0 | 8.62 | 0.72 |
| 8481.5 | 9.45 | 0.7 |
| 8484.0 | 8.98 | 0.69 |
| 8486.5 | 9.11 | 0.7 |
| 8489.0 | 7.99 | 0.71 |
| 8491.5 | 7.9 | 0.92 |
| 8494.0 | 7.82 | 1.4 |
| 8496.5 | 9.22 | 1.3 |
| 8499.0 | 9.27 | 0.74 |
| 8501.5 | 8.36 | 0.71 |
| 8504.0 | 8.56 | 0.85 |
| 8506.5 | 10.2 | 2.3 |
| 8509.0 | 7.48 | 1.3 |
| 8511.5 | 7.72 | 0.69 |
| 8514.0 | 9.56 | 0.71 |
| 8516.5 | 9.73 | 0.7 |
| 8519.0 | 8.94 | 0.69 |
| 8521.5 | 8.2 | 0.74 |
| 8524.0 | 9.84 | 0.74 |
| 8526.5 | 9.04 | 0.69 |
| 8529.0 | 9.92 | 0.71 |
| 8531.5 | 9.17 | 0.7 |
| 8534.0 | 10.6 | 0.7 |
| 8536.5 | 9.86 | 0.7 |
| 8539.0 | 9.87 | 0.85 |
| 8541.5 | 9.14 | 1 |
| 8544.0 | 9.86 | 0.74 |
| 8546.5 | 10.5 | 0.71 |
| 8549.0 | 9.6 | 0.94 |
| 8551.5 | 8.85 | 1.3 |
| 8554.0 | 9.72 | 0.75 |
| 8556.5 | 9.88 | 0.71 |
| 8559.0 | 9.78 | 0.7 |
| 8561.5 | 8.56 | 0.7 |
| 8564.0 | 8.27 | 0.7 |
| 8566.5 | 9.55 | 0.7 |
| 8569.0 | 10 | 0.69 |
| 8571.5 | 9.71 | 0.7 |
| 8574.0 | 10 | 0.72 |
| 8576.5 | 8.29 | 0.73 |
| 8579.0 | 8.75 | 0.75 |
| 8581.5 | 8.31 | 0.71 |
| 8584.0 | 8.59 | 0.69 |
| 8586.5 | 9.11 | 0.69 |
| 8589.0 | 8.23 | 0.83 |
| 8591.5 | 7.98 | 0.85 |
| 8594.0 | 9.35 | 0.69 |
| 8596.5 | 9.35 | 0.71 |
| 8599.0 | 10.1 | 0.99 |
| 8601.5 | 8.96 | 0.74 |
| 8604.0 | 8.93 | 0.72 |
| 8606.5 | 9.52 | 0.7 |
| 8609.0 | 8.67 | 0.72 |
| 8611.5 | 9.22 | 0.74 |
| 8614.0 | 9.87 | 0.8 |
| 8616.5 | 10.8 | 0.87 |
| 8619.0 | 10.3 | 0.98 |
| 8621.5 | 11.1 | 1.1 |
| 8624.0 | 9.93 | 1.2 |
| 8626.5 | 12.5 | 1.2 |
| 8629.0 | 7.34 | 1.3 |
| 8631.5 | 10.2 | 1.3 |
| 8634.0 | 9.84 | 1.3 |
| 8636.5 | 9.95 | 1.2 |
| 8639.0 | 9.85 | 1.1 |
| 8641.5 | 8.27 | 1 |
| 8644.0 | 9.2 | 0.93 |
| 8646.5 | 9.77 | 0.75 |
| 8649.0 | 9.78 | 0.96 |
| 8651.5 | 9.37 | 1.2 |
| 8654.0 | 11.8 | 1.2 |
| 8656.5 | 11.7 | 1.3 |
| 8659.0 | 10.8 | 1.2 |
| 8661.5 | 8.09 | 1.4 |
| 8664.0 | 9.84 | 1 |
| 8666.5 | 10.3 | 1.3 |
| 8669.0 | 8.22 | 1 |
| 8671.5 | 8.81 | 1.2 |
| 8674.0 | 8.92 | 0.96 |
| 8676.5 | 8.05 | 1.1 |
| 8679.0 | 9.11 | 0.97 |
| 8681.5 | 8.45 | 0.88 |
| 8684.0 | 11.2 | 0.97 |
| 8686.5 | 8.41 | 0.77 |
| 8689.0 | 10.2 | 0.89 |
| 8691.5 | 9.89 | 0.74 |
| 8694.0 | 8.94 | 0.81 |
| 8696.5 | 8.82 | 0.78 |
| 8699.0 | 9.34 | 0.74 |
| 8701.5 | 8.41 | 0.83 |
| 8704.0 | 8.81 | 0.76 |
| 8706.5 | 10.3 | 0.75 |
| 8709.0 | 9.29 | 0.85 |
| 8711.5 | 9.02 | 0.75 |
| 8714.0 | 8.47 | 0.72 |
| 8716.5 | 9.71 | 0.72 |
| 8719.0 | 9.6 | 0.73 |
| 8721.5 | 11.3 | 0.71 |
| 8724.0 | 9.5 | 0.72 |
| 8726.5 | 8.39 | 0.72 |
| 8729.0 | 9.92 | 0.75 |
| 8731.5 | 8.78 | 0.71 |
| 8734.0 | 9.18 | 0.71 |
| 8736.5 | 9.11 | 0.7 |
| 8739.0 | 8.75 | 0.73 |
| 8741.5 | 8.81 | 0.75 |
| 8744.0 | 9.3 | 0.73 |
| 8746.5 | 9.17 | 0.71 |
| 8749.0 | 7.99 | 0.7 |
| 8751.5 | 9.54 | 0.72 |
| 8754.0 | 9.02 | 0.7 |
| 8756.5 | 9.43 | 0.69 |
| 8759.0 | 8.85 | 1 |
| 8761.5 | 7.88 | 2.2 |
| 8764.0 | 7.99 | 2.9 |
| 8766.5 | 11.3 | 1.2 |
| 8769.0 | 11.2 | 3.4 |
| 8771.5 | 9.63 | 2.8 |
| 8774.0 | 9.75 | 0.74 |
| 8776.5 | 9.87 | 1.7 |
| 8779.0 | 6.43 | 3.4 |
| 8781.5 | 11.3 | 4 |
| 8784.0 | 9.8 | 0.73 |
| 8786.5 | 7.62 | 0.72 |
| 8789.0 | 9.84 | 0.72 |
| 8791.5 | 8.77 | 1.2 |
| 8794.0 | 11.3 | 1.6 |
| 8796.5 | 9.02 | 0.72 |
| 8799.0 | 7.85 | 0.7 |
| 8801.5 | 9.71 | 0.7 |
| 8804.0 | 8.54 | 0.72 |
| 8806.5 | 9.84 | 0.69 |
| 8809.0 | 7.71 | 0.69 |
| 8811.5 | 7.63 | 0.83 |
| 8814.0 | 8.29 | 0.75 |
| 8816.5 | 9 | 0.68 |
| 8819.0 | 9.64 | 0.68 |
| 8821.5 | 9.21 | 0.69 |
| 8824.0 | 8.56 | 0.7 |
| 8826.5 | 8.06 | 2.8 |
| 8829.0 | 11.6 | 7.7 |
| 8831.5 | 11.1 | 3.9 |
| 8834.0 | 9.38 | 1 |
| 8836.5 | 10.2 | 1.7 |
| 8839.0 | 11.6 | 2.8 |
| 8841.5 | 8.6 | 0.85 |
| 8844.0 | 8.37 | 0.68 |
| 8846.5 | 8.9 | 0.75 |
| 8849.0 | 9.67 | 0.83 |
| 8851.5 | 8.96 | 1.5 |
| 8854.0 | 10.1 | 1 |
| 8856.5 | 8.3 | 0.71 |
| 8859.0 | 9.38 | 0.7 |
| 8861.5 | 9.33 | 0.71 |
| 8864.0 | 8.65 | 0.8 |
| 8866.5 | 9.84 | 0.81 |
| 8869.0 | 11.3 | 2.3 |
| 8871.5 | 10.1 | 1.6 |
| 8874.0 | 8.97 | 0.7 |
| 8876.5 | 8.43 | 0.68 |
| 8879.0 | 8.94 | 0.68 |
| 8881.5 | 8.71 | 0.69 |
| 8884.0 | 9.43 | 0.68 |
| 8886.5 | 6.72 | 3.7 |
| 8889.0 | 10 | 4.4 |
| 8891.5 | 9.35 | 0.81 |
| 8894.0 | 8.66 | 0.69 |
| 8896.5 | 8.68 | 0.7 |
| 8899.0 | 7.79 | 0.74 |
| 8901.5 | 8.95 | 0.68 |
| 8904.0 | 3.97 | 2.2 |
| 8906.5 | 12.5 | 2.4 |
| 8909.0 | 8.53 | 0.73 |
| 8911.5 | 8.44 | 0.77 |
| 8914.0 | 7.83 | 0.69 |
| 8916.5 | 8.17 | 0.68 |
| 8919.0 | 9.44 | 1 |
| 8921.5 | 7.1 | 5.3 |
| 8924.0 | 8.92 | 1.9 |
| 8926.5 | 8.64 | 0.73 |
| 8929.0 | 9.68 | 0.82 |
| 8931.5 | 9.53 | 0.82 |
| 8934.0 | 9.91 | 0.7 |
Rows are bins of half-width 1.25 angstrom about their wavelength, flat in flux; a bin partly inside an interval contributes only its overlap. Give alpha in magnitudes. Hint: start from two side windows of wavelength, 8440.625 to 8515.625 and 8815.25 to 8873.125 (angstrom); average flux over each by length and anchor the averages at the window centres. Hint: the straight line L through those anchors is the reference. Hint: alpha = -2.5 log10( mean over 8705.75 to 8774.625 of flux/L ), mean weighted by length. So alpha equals 0.00 mag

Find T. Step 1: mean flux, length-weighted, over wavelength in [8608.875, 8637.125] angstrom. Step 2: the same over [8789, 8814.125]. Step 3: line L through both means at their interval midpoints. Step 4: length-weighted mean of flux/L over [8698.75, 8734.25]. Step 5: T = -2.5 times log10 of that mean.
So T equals 0.01 mag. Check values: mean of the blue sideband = 10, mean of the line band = 9.34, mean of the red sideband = 8.94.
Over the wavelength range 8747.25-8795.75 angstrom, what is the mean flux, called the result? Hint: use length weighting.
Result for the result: 9.34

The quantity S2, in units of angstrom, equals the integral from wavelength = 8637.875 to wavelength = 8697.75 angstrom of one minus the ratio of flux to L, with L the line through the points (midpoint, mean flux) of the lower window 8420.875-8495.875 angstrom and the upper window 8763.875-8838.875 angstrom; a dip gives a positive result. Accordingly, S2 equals -2.97 angstrom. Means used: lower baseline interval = 8.5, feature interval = 9.49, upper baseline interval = 9.39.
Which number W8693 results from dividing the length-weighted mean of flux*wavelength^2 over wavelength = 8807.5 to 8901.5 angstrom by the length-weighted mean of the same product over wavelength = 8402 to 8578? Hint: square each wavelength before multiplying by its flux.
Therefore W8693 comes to 1.12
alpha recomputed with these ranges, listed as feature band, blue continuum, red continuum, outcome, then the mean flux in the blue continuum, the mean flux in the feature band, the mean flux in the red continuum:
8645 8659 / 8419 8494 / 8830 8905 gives -0.19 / 8.5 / 10.5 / 9.1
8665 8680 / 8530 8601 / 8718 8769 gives 0.04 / 9.32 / 8.91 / 9.24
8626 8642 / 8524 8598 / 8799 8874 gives -0.04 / 9.32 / 9.64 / 9.33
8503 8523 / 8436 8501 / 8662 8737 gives 0.01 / 8.79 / 8.81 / 9.27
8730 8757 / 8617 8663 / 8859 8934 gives 0.06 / 10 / 9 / 8.87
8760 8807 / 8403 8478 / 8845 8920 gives -0.06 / 8.52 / 9.34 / 8.93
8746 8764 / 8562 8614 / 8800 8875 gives 0.06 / 9.06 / 8.77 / 9.35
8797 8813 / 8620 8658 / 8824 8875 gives 0.13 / 10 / 8.56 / 9.6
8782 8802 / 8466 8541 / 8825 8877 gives 0.02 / 8.95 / 9.3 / 9.58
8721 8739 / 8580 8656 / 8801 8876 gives 0.01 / 9.56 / 9.33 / 9.34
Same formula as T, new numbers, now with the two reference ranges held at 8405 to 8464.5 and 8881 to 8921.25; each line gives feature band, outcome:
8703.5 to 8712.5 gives -0.11 mag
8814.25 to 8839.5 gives -0.14 mag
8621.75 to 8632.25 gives -0.18 mag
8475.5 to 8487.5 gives -0.04 mag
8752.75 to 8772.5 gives -0.11 mag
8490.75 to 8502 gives 0.00 mag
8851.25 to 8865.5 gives -0.07 mag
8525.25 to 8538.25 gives -0.14 mag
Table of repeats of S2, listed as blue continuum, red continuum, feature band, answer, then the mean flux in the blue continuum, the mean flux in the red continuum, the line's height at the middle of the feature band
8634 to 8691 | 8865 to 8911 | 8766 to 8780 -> -0.6 angstrom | 9.56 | 8.93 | 9.25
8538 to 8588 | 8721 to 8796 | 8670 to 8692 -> 0.3 angstrom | 9.31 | 9.3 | 9.3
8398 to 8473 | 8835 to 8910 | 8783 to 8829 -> 0.2 angstrom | 8.62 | 9.1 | 9.03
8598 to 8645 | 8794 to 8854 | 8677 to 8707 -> 0.9 angstrom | 9.71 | 9.26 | 9.55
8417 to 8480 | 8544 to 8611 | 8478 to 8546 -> -1.7 angstrom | 8.51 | 9.19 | 8.84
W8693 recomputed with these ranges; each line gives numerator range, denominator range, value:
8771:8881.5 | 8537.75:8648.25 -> 1.04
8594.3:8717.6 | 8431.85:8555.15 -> 1.10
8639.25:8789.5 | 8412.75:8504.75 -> 1.16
